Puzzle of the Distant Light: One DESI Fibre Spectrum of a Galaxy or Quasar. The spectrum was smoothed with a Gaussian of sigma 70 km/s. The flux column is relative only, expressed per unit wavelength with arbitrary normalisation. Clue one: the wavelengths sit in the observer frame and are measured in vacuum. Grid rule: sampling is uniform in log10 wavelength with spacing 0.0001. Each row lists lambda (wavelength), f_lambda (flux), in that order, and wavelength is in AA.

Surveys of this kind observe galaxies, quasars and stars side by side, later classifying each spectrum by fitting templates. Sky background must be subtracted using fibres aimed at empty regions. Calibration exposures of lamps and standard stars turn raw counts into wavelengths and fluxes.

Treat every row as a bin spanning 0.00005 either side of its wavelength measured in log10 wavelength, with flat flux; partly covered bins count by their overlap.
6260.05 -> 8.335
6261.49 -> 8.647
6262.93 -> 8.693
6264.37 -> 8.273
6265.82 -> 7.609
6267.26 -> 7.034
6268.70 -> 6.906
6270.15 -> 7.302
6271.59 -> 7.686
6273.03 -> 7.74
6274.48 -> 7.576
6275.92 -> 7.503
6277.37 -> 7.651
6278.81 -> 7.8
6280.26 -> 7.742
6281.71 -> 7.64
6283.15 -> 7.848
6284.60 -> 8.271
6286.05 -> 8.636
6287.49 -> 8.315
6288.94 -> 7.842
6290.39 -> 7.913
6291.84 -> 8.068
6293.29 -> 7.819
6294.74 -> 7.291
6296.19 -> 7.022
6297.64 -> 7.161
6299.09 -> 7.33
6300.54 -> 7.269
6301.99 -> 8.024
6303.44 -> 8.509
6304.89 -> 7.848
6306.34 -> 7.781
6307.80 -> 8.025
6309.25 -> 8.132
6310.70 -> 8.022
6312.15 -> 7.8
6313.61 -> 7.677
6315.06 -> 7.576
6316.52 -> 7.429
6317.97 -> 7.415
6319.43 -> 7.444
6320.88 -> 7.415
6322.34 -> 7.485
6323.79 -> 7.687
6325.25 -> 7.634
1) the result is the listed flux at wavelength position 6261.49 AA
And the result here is 8.647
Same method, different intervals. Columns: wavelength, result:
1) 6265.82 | 7.609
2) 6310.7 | 8.022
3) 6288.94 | 7.842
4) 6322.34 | 7.485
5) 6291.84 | 8.068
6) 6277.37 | 7.651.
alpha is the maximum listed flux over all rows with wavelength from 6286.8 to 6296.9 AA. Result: 8.315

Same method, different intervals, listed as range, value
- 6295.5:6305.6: 8.509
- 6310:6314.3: 8.022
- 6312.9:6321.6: 7.677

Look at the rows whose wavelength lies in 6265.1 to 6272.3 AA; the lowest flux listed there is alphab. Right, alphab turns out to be 6.906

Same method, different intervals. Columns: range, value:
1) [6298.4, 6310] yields 7.269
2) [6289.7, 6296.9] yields 7.022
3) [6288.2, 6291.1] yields 7.842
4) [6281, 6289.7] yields 7.64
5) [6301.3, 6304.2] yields 8.024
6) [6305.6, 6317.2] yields 7.429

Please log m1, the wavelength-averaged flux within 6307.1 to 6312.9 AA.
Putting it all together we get 8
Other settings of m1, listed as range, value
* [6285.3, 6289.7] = 8.26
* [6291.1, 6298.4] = 7.47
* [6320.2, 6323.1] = 7.46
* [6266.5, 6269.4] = 6.99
